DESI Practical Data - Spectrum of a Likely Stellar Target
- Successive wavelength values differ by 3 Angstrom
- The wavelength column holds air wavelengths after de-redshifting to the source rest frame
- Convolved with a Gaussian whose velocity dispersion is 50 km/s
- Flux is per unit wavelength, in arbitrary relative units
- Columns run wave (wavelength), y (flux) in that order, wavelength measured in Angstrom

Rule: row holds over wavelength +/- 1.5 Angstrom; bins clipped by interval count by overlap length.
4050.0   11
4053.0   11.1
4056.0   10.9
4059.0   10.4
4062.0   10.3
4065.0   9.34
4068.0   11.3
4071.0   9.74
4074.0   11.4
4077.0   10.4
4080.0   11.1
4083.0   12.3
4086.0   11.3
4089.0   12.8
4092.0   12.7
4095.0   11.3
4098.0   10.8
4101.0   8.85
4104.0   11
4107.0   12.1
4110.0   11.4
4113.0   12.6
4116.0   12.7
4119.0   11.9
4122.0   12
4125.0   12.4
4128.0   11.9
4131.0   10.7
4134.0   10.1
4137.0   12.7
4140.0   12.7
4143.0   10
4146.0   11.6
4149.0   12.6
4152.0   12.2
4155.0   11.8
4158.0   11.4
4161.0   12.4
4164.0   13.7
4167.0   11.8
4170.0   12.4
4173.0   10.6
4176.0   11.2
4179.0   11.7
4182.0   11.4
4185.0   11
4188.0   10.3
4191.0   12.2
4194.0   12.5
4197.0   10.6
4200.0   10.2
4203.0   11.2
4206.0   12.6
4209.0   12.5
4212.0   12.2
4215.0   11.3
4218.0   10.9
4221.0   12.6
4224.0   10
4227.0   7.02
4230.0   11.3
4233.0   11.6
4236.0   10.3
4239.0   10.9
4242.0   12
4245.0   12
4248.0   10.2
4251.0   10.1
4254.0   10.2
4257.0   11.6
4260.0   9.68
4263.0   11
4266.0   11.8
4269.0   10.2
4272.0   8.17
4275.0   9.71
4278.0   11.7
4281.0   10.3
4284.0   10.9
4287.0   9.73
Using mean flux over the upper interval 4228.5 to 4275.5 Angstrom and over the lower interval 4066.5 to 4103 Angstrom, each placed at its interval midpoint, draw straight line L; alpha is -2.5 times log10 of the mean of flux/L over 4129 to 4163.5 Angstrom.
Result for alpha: -0.07 mag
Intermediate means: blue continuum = 11.2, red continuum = 10.7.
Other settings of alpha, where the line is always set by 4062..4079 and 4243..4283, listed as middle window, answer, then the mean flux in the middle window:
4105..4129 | -0.16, 12.1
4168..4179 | -0.10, 11.5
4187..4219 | -0.10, 11.5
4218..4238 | 0.00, 10.5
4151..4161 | -0.13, 11.9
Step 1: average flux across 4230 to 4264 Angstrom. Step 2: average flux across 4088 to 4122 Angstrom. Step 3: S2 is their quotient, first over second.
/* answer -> 0.93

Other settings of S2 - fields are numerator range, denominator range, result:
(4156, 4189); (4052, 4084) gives 1.09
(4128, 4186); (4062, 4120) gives 1.04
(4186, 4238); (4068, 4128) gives 0.97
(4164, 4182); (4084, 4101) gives 1.01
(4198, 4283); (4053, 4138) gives 0.96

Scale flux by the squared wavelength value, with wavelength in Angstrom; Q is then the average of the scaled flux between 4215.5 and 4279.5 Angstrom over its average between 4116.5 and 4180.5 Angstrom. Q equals 0.9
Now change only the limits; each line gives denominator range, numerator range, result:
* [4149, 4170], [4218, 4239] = 0.89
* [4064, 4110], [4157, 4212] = 1.10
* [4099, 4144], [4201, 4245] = 1.02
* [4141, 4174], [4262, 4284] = 0.93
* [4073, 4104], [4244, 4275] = 1.00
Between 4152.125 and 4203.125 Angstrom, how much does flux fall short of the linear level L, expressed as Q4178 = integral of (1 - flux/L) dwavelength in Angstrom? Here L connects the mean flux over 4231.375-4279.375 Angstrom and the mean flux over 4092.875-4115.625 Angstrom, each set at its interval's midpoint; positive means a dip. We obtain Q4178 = -2.7 Angstrom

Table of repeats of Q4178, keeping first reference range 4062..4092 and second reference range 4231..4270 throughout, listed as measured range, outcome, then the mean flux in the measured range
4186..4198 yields -0.48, 11.4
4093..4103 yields 0.56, 10.5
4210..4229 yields 0.36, 10.7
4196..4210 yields -0.57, 11.4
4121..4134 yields -0.58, 11.6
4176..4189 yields -0.18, 11.1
